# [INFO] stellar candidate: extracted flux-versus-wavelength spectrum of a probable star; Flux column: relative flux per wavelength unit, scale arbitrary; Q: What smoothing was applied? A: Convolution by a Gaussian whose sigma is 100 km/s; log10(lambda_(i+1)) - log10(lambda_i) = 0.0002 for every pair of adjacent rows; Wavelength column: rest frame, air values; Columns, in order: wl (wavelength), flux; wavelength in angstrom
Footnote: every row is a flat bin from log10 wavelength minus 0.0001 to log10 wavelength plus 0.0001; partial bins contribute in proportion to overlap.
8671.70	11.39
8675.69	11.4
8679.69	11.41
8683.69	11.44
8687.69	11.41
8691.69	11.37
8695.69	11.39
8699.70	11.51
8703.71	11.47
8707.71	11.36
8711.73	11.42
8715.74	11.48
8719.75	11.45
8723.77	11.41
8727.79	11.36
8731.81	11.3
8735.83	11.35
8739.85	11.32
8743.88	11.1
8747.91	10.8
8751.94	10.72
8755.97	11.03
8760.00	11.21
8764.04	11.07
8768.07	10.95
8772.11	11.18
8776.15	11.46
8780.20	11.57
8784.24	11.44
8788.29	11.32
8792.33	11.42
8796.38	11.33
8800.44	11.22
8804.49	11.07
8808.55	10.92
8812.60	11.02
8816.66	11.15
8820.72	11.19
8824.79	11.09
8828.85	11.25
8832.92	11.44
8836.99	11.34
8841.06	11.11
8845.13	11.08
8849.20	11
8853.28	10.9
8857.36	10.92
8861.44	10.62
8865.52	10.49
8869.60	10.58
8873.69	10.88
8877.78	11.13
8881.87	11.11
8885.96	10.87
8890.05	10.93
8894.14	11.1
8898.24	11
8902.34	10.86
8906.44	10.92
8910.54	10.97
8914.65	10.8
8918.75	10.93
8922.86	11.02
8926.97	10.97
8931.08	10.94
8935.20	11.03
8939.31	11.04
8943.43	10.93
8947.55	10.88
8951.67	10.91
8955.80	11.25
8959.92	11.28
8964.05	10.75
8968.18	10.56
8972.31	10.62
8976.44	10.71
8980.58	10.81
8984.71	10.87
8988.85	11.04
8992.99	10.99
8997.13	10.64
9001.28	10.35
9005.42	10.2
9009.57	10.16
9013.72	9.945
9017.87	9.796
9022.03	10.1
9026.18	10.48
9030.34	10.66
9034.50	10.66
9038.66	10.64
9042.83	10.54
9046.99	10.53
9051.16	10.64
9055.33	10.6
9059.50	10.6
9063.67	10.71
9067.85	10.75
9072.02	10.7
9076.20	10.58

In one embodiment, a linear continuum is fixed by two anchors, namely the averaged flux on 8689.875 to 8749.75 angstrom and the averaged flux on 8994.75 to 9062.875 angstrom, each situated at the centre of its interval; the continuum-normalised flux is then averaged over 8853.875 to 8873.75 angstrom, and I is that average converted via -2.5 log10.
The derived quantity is 0.022 mag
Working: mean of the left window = 11.3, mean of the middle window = 10.7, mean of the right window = 10.4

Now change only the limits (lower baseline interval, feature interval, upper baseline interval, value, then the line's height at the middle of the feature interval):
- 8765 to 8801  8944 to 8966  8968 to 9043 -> -0.031 mag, 10.7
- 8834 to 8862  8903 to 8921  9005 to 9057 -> -0.010 mag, 10.8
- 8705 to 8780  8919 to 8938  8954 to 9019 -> -0.021 mag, 10.8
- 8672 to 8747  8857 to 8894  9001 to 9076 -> 0.006 mag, 10.9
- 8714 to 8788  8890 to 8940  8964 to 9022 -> -0.022 mag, 10.7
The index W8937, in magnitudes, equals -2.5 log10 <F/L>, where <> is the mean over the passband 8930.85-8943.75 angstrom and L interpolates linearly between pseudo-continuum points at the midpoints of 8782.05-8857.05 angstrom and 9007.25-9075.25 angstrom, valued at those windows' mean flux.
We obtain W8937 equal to -0.02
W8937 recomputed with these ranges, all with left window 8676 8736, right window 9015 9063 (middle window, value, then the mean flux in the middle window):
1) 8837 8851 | -0.01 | 11.1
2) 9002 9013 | 0.04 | 10.2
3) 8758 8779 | 0.00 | 11.2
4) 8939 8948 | -0.02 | 10.9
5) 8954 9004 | -0.02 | 10.8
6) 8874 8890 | -0.01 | 11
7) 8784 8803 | -0.02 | 11.3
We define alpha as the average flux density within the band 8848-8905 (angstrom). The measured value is 10.9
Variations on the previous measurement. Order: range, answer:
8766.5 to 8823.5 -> 11.2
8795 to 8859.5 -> 11.1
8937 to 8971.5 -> 10.9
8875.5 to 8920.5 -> 11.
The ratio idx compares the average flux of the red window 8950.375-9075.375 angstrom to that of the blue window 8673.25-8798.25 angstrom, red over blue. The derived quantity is 0.94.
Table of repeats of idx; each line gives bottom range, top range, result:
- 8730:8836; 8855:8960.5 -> 0.98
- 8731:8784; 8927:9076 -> 0.96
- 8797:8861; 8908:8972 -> 0.99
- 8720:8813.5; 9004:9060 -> 0.93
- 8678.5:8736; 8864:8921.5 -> 0.96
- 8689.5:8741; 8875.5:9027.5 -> 0.95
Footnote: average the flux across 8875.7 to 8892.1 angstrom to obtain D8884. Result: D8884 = 11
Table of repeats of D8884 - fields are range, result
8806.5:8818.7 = 11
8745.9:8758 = 10.9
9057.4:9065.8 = 10.7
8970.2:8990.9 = 10.8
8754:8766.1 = 11.1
